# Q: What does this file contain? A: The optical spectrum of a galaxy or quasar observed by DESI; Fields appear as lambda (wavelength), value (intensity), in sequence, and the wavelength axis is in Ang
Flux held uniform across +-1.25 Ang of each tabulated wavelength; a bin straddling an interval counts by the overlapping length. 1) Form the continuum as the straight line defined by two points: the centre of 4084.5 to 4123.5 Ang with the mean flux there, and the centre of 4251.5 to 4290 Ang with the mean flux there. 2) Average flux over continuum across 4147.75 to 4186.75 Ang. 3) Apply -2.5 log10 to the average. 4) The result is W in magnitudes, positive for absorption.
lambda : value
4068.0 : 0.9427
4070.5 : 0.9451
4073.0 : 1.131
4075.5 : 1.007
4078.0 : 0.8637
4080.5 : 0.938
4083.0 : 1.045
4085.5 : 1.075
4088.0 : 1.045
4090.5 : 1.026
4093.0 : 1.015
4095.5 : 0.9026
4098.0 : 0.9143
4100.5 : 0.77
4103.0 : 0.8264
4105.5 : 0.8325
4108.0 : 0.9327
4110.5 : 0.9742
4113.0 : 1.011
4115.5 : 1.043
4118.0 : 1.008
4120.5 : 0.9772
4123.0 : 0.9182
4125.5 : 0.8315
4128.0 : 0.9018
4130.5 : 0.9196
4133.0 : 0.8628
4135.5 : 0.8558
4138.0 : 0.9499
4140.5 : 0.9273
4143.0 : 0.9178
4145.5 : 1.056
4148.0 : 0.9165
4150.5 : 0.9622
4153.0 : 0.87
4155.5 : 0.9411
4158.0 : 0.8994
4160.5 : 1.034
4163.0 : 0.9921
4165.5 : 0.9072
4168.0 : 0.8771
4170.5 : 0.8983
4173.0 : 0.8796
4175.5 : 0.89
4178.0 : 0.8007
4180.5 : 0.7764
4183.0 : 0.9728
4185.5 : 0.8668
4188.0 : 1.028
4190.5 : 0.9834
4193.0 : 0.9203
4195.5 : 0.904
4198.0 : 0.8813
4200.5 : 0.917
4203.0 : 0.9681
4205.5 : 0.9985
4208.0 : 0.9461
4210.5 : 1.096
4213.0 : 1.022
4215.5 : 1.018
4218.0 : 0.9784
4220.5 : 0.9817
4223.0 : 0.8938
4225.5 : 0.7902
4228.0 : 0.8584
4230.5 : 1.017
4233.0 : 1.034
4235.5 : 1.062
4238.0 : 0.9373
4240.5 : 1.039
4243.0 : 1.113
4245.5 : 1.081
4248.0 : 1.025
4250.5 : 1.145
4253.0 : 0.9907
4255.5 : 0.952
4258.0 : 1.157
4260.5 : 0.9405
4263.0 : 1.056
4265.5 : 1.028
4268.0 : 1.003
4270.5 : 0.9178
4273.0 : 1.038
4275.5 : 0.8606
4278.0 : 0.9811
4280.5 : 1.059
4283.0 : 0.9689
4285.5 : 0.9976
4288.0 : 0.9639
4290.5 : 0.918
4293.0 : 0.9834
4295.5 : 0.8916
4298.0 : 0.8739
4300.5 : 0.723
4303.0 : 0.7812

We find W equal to 0.07 mag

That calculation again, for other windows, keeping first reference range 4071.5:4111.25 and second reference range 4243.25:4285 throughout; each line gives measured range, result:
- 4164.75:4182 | 0.14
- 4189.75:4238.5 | 0.04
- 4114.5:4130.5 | 0.03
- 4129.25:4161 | 0.05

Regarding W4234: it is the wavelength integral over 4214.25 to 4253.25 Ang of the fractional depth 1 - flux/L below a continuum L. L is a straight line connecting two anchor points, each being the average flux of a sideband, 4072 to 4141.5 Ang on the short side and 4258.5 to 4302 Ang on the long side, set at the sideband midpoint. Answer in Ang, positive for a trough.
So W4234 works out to -1.8 Ang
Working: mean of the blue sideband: 0.946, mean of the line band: 0.998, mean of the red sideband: 0.956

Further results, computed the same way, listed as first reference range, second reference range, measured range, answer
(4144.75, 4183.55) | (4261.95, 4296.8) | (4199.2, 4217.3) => -1.1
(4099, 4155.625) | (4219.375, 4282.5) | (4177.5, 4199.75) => 1.2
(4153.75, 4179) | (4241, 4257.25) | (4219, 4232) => 1.3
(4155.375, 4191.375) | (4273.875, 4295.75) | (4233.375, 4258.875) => -2.7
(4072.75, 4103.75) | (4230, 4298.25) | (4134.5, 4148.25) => 0.5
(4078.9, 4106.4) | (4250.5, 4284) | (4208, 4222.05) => -0.4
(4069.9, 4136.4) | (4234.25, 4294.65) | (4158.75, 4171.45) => 0.4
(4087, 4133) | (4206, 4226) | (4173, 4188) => 1.3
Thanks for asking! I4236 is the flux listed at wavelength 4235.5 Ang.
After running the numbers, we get 1.062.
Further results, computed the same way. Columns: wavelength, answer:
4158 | 0.8994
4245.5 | 1.081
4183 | 0.9728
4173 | 0.8796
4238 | 0.9373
